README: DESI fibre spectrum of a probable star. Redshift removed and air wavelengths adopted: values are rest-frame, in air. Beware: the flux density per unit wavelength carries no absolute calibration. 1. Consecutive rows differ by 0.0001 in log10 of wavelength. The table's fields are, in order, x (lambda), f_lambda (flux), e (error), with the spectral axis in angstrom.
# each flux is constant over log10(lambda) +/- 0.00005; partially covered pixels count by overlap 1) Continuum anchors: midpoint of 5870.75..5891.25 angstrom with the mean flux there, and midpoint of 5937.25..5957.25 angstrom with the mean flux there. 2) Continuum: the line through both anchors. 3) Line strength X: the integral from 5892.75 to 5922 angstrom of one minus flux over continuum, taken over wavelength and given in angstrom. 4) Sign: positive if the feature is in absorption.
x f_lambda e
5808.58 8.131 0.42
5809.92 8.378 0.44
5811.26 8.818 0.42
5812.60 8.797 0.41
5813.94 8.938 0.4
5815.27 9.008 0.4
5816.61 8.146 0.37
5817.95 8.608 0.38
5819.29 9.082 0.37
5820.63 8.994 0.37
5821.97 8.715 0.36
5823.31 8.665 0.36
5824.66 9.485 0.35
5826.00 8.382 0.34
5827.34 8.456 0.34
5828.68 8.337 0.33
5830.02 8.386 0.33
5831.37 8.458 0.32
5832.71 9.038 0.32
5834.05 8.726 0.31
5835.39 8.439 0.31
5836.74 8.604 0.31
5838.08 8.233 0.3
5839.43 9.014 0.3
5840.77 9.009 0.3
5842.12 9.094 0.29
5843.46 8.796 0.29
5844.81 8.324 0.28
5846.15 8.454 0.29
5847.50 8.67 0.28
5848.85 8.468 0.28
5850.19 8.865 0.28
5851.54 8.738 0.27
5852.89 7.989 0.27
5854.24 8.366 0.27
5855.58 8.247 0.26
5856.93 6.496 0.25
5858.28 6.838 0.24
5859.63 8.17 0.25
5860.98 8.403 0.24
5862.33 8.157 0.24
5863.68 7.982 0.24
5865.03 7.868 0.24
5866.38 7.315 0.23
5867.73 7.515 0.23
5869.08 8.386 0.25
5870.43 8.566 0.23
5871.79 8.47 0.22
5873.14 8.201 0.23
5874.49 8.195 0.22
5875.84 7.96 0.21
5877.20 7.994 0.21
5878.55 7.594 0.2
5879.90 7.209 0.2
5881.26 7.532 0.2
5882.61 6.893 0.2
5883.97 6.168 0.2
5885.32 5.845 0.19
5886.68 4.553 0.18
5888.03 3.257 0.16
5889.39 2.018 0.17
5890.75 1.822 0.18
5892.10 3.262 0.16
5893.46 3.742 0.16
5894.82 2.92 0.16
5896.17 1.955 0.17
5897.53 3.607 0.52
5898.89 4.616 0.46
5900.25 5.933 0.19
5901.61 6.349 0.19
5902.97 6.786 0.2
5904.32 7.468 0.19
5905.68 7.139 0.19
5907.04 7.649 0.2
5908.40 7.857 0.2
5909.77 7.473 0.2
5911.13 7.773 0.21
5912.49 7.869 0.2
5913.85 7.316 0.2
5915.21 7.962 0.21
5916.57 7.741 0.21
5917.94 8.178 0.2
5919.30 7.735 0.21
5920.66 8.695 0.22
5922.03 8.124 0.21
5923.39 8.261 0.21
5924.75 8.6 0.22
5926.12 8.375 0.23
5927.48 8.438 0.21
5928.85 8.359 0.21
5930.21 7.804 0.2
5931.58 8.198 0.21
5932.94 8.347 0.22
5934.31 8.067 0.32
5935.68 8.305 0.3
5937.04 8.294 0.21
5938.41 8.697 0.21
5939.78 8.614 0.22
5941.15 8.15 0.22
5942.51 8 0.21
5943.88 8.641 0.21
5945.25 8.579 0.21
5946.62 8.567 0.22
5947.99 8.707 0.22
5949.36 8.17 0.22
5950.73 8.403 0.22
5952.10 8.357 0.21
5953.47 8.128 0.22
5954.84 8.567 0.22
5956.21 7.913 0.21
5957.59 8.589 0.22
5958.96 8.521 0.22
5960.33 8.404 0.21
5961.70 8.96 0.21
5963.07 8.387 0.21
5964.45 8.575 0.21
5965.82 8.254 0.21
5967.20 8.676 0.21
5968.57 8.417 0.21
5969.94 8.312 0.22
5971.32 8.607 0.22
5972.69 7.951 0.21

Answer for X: 2.7 angstrom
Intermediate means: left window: 6.32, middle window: 6.55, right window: 8.39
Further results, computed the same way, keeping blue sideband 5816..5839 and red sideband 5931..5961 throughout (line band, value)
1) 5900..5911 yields 1.69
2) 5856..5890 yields 5.64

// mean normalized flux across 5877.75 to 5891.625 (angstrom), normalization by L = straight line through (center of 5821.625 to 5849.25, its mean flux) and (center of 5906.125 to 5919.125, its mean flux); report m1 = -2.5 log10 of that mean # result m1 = 0.46 mag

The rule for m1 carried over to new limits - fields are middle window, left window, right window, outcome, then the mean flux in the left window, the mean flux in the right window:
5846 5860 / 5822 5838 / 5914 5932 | 0.05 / 8.62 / 8.16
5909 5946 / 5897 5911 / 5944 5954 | -0.09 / 6.57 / 8.43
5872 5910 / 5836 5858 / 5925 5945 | 0.40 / 8.43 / 8.32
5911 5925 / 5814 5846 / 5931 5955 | 0.06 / 8.7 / 8.38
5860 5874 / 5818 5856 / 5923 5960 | 0.06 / 8.65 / 8.36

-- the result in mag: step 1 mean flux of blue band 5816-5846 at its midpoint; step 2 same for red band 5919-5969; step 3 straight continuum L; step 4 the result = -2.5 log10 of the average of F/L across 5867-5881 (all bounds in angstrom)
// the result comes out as 0.08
